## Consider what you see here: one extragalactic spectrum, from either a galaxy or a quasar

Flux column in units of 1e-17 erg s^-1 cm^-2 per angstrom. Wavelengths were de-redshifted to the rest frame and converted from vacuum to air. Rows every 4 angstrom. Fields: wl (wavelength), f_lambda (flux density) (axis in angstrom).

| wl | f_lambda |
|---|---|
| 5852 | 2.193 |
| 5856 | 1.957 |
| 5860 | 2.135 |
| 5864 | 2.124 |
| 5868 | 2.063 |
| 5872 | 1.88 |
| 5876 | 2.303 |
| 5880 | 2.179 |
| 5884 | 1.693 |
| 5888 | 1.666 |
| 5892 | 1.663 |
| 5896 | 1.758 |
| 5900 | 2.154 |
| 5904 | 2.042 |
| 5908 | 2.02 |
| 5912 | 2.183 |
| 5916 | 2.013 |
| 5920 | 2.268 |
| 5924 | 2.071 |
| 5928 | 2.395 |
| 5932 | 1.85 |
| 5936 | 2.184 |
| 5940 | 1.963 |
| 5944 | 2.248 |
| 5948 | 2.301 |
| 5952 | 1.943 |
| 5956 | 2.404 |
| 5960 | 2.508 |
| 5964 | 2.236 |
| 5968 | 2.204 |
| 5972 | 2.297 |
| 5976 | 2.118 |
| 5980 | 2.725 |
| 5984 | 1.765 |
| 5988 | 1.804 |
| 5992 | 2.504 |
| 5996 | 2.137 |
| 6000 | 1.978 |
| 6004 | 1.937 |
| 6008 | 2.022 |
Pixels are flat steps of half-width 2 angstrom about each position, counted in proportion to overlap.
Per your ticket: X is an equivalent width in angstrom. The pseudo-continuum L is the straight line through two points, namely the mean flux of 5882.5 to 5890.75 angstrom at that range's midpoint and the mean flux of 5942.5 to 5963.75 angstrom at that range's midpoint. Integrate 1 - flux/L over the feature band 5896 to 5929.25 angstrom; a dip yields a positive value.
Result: -3.5 angstrom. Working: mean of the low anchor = 1.68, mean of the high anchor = 2.28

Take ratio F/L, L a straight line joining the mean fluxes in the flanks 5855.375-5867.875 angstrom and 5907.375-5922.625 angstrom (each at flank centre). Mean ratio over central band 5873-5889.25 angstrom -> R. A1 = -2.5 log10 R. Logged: 0.07 mag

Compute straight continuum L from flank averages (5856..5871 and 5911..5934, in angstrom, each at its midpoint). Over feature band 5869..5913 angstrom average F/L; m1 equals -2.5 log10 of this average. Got 0.076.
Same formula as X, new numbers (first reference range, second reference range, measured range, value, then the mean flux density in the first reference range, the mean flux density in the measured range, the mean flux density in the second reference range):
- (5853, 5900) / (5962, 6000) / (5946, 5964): -1.3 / 1.96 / 2.28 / 2.19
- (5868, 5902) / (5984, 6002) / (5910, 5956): -3.6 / 1.92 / 2.14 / 2.07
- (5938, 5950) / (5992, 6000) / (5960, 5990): -0.1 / 2.17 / 2.19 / 2.19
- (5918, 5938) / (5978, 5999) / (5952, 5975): -1.3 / 2.15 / 2.29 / 2.18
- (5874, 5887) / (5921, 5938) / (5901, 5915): 0.0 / 2.03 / 2.08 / 2.13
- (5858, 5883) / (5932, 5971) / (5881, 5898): 3.2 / 2.1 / 1.72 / 2.2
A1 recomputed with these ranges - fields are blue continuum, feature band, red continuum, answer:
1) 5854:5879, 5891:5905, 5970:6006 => 0.10 mag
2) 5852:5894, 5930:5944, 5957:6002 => 0.04 mag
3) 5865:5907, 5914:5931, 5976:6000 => -0.07 mag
